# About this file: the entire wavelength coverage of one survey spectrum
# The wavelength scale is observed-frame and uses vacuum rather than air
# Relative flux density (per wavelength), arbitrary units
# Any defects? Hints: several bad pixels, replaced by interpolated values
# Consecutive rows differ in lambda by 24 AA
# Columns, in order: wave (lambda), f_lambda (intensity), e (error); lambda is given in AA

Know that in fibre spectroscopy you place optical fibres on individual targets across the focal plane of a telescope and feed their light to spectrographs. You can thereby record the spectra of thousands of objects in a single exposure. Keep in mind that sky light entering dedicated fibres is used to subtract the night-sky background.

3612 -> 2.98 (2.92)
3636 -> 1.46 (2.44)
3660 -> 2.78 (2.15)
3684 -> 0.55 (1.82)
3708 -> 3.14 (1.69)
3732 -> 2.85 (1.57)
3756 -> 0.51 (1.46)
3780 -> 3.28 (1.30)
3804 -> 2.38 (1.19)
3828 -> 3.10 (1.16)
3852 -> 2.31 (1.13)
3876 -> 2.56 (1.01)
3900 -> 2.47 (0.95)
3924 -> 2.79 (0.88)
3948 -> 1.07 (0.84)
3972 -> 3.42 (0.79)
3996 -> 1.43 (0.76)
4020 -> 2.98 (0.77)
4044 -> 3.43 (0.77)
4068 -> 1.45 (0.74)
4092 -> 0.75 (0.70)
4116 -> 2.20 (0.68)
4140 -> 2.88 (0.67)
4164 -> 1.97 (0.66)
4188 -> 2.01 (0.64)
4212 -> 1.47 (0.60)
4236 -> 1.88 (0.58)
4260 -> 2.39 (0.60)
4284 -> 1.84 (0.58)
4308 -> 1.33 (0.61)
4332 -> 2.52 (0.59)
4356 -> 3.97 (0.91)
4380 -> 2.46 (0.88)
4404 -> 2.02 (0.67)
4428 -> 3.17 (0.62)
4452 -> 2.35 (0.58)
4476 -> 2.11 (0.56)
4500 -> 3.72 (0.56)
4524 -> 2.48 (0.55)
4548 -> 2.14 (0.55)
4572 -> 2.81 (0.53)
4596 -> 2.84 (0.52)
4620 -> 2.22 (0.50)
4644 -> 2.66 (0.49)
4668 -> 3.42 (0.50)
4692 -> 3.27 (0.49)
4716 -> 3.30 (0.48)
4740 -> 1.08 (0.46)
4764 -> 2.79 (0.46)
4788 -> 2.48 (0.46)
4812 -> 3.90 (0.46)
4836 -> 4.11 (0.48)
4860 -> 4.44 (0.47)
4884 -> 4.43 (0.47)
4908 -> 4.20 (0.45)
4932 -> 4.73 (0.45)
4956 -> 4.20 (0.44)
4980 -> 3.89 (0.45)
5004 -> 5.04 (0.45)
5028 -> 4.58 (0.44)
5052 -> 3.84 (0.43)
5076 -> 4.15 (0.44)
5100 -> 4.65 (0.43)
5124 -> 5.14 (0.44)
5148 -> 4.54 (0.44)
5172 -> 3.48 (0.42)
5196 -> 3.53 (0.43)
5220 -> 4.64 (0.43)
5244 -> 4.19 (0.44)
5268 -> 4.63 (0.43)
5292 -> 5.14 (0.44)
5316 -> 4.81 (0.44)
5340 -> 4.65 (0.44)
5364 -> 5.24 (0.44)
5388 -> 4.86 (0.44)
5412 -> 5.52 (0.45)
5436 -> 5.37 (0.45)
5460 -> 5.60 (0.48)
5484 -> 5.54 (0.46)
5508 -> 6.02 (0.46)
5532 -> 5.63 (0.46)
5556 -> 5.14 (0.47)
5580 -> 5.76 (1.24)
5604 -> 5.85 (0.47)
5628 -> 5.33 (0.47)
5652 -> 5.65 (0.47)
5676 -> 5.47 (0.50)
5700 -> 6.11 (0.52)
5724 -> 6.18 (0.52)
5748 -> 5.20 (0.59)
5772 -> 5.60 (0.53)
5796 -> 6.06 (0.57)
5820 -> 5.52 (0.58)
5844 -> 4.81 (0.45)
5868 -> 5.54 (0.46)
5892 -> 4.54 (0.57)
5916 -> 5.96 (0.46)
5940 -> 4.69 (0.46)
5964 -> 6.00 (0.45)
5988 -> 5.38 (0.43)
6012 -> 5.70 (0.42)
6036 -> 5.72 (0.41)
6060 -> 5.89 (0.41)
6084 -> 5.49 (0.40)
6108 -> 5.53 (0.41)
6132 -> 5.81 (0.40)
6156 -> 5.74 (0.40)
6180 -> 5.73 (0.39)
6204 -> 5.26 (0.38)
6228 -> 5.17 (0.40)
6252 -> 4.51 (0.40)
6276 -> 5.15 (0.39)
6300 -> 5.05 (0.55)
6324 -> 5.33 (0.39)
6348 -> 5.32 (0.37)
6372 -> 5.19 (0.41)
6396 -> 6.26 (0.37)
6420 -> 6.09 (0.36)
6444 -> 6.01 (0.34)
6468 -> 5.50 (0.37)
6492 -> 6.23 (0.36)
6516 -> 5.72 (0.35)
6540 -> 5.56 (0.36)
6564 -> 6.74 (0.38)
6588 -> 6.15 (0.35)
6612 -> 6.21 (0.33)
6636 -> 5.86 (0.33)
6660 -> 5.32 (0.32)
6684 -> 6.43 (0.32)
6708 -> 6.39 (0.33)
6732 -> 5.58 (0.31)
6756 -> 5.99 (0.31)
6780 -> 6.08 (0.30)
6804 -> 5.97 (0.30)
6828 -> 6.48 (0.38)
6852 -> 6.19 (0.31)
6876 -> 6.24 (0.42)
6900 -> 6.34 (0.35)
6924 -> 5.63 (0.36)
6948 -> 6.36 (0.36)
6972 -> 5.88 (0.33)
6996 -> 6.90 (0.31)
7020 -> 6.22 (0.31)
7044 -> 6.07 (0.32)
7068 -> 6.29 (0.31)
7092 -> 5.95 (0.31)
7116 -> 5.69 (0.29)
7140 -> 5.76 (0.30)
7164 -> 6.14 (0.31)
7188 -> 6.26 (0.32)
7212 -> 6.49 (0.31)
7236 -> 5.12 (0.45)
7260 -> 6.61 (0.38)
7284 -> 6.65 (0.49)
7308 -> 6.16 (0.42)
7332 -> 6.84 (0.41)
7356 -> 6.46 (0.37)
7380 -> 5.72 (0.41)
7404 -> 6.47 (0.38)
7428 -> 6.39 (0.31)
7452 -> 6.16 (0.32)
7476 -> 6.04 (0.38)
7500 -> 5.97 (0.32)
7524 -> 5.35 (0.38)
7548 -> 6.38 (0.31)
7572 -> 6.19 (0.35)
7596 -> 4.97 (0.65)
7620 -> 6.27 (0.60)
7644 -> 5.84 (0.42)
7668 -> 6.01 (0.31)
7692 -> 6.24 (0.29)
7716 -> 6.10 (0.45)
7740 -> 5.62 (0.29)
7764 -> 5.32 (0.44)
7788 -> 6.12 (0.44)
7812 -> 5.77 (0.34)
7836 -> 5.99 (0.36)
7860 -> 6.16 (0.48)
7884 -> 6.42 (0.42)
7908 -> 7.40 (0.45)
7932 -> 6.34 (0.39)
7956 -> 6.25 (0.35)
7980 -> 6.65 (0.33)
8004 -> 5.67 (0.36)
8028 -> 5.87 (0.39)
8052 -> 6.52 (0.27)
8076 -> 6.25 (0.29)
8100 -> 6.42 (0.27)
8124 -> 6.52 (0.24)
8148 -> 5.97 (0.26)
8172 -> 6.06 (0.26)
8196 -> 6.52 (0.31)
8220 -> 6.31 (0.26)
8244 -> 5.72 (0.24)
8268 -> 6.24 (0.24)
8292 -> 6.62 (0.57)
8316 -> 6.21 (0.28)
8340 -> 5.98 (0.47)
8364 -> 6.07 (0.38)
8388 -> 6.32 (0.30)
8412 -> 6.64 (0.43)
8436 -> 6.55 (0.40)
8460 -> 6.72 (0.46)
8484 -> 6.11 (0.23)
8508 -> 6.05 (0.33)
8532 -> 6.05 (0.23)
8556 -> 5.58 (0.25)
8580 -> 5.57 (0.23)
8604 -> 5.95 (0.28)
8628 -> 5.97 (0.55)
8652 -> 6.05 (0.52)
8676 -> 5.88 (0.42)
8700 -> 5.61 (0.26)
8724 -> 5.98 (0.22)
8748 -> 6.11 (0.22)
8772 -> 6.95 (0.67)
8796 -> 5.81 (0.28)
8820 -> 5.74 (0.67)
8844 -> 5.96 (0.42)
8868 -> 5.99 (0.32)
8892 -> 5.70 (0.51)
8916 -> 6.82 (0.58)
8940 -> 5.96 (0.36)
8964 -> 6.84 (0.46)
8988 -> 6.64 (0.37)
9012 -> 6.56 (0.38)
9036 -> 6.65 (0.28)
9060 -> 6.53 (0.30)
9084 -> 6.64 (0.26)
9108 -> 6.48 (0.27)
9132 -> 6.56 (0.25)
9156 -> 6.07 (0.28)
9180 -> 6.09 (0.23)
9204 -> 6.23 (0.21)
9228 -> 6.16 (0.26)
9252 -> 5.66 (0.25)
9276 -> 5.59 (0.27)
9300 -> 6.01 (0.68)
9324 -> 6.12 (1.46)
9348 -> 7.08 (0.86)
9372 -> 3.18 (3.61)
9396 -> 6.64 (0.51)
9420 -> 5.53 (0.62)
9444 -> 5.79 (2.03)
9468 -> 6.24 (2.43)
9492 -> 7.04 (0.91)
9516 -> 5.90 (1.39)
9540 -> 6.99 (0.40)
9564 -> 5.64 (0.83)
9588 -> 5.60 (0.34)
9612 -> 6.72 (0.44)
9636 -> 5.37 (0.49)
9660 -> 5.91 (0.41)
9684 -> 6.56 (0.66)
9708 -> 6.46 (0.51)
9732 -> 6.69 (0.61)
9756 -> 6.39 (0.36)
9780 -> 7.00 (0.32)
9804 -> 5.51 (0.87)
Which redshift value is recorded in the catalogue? 0.21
